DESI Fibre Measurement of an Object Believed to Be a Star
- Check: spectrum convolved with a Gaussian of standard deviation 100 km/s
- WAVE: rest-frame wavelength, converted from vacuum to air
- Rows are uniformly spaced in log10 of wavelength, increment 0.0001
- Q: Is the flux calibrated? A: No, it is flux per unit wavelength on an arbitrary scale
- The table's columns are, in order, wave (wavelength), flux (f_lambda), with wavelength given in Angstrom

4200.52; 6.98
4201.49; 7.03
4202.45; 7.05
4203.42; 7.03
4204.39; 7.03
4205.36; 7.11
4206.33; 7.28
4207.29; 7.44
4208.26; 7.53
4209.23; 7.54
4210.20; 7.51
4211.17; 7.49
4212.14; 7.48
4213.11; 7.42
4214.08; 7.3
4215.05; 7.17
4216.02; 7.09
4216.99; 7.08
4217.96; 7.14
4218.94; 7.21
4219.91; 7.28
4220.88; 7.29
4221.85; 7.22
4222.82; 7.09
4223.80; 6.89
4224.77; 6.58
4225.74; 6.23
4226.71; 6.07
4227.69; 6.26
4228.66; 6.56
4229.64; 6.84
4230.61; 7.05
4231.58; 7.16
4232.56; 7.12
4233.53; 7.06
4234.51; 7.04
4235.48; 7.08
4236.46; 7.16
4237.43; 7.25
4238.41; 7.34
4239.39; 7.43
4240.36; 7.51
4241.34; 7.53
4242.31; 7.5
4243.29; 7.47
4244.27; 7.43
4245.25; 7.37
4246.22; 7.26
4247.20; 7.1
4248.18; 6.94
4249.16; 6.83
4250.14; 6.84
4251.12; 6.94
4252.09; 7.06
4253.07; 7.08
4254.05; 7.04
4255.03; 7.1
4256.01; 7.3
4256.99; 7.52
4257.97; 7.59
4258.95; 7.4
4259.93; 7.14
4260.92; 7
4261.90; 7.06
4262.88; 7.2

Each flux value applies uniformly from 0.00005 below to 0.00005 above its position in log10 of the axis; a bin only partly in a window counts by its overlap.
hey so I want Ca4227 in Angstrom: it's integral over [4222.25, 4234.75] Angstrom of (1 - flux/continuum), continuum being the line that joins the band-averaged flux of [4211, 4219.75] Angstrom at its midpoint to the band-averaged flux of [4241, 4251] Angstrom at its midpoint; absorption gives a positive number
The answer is 0.81 Angstrom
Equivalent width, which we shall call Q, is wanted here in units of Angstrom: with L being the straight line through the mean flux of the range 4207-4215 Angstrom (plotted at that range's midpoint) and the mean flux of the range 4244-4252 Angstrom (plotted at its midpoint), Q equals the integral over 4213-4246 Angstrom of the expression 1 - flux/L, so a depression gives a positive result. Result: 0.8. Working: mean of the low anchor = 7.45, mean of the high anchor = 7.08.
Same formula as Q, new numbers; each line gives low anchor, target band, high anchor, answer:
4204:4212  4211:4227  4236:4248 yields 0.66 Angstrom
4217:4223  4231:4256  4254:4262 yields 0.16 Angstrom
